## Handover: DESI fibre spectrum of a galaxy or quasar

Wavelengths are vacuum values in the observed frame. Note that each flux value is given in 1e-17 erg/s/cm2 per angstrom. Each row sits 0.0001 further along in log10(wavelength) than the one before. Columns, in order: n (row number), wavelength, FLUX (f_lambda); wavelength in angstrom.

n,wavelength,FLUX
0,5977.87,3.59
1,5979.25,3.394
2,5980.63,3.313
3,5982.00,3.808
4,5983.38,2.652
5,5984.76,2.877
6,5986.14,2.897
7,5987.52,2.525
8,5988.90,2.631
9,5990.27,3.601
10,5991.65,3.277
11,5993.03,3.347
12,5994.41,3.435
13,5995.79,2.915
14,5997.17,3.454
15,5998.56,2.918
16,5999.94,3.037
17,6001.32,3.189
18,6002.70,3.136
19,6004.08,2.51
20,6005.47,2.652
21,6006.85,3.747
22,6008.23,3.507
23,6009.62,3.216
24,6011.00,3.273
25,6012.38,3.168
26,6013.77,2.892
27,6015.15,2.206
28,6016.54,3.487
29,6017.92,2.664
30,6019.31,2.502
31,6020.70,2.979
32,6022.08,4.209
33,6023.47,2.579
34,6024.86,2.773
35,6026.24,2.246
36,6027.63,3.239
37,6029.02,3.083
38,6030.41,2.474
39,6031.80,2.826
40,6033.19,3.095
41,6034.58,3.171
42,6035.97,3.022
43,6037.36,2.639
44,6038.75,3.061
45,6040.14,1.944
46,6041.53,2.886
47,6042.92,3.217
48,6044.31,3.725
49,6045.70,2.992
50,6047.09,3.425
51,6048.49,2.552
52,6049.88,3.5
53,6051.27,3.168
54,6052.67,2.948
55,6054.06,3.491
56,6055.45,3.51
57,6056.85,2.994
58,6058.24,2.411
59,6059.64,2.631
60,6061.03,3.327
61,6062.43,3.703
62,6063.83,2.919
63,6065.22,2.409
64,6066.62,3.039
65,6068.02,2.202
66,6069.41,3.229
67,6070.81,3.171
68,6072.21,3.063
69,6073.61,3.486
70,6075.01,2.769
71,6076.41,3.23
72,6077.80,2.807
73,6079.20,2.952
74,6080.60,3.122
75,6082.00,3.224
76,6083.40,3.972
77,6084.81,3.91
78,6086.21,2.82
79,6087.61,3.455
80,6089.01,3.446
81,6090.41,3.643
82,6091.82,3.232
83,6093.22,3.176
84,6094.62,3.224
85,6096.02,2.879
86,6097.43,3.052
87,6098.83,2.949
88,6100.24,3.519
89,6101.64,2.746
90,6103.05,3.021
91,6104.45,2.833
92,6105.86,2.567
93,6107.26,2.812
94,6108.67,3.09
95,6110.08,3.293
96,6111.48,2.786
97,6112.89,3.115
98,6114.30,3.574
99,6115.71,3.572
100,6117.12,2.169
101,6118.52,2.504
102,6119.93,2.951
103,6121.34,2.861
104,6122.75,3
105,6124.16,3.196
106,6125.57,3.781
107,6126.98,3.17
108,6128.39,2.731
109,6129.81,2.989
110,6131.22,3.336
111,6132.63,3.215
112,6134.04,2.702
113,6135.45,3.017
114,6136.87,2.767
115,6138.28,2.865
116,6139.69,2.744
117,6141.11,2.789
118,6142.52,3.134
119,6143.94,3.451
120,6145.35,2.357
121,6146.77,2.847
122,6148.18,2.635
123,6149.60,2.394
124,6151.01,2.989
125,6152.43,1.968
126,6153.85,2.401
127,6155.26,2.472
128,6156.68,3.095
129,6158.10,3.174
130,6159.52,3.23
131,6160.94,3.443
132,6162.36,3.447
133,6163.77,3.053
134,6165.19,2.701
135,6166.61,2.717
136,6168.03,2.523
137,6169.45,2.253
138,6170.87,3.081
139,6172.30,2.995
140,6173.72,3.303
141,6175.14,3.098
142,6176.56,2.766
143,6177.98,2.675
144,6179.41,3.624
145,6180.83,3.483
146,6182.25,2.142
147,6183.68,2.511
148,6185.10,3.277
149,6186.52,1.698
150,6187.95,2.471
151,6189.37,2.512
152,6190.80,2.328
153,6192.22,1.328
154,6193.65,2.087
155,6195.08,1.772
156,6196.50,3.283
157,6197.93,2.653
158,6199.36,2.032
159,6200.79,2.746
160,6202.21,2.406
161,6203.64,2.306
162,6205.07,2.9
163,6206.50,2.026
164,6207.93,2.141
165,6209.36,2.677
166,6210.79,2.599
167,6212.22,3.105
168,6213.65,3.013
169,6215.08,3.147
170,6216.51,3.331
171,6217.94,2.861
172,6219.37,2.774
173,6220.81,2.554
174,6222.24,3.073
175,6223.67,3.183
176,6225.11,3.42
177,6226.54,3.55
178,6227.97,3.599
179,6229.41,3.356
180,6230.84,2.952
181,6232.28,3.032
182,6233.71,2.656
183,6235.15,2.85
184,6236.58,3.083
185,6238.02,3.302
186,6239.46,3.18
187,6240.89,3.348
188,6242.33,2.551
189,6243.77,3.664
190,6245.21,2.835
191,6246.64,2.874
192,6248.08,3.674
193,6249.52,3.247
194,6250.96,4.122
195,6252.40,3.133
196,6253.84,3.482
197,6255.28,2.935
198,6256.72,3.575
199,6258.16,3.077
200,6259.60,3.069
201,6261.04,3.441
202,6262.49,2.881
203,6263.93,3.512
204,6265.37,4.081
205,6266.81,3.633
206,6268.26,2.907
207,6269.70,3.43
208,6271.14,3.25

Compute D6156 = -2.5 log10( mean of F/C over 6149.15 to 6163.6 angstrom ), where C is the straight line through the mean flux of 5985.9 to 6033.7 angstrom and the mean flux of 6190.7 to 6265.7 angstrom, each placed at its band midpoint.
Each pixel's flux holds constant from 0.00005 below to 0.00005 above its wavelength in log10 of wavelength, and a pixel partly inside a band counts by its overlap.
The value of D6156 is 0.037 mag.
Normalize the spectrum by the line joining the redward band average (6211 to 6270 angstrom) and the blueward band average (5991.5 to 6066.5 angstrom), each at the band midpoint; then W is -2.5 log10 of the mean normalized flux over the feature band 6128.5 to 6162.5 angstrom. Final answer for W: 0.09 mag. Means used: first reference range 3.03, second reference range 3.2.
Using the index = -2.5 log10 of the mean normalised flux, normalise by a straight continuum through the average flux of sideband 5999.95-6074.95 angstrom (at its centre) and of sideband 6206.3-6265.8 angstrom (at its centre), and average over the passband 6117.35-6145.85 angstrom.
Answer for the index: 0.03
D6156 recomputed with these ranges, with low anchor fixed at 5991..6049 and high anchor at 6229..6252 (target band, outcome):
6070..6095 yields -0.069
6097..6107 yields 0.045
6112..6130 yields 0.015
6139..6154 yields 0.147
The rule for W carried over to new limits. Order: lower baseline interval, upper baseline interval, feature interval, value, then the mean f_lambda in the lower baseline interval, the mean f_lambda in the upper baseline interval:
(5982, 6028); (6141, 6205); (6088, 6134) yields -0.091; 3.03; 2.7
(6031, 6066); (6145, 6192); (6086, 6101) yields -0.107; 3.02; 2.77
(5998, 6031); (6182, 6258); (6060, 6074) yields -0.028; 2.99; 2.86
